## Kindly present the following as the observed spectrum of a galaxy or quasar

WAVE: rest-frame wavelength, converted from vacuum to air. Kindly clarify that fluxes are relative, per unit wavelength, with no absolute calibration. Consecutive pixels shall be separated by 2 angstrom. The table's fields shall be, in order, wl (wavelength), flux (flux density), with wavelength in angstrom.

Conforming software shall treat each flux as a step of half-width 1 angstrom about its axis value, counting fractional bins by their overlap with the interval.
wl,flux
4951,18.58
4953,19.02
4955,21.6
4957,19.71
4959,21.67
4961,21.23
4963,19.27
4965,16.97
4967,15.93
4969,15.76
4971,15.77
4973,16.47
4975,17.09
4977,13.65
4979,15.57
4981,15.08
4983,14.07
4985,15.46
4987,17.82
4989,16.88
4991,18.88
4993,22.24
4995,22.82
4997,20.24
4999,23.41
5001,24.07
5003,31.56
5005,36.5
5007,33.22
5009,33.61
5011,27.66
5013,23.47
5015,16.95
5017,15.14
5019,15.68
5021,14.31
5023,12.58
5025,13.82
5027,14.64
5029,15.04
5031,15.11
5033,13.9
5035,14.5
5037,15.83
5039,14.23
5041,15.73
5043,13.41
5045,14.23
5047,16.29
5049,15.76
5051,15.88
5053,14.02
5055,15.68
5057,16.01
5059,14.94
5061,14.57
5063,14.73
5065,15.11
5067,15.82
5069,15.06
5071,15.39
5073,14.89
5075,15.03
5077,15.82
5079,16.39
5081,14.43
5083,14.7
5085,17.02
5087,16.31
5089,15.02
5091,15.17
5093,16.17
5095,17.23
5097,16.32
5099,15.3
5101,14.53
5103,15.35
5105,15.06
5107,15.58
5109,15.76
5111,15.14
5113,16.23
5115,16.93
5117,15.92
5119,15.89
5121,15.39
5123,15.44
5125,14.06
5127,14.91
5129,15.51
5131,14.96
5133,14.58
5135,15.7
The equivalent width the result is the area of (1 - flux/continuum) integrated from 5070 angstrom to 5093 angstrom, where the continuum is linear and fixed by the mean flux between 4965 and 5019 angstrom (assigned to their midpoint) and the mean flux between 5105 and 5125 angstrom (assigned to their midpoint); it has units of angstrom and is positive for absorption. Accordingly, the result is 2.0 angstrom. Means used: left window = 20.6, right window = 15.7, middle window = 15.5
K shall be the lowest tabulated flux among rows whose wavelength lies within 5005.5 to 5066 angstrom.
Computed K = 12.58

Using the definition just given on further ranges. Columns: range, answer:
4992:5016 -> 16.95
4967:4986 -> 13.65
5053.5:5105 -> 14.43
